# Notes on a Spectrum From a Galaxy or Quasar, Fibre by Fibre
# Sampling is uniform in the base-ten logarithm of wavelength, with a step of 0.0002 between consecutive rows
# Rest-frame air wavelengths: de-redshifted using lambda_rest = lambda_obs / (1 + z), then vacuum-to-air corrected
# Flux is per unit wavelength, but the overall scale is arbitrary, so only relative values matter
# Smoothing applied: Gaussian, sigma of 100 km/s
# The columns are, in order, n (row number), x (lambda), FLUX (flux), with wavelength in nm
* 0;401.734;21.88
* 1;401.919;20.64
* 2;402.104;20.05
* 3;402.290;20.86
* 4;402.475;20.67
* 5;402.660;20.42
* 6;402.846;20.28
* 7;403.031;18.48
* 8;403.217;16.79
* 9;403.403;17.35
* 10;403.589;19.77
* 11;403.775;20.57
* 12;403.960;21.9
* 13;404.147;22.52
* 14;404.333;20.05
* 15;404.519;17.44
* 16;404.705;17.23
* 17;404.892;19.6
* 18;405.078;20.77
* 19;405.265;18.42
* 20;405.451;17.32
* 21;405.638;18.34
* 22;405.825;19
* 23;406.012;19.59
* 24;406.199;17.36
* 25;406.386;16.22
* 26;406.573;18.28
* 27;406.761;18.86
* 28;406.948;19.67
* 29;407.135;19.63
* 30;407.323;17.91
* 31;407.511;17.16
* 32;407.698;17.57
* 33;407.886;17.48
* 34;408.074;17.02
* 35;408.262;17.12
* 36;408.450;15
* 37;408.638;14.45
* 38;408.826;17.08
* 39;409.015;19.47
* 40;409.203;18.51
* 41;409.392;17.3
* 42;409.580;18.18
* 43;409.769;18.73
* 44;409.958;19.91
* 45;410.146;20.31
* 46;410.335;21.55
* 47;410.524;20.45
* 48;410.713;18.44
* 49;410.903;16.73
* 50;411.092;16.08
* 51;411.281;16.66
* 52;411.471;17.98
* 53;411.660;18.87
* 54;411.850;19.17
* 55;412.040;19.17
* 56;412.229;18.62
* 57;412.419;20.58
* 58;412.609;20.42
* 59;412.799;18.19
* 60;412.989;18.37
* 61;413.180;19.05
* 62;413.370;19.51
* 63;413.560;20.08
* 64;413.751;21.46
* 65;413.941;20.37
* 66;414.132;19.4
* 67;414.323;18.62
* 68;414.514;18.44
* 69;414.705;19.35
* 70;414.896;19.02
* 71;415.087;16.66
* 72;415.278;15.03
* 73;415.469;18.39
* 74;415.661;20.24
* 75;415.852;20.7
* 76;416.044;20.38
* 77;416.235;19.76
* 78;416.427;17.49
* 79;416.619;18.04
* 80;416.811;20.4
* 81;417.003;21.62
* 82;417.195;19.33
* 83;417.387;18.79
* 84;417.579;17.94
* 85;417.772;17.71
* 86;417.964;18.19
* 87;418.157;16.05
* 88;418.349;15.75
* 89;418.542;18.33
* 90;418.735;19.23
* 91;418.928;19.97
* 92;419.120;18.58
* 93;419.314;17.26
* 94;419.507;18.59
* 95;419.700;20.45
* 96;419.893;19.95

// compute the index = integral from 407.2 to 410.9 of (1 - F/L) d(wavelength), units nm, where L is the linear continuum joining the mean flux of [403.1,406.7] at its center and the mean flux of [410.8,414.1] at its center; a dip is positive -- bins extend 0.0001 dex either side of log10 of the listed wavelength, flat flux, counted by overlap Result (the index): 0.16 nm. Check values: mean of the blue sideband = 18.9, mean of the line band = 18.1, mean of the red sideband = 18.9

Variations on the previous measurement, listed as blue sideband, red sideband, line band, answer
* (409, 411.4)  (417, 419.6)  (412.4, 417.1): -0.211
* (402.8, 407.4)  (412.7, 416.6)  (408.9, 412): 0.053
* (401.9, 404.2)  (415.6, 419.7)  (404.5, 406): 0.087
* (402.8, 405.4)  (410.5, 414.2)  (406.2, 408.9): 0.251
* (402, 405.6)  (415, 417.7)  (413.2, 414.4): -0.053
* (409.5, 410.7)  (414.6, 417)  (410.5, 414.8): 0.099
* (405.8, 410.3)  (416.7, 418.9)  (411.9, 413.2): -0.068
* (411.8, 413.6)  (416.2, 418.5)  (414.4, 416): 0.022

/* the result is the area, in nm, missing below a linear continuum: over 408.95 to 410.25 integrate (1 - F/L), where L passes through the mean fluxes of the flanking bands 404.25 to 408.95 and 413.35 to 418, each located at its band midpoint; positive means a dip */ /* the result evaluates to -0.04 nm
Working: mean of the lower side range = 17.9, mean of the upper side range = 19.1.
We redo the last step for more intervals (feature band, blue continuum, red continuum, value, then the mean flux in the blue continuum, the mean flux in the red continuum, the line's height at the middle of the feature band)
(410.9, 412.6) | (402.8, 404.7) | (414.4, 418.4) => 0.04 nm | 19.4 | 18.6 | 18.9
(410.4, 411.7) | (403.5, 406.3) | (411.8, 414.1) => 0.11 nm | 19.3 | 19.6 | 19.5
